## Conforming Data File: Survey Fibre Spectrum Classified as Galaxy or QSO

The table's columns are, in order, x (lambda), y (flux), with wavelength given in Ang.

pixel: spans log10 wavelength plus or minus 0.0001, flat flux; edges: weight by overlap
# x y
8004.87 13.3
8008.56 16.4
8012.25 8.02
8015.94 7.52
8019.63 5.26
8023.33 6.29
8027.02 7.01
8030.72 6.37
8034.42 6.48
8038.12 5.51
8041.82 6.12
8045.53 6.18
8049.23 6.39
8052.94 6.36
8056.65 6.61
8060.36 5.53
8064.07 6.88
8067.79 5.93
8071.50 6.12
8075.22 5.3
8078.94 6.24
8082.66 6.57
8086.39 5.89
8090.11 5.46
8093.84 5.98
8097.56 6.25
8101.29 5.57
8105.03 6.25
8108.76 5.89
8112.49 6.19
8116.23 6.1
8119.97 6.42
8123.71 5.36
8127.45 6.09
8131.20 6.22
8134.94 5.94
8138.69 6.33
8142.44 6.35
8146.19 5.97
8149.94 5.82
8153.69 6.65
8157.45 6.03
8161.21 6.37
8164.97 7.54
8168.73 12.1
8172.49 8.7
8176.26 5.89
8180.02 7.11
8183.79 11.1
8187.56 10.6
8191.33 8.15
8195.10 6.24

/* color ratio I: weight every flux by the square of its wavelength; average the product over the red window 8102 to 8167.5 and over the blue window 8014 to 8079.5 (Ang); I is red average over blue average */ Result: 1.03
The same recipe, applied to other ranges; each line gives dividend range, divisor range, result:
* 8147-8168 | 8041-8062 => 1.12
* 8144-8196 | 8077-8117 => 1.31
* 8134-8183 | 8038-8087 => 1.18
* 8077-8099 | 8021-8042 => 0.98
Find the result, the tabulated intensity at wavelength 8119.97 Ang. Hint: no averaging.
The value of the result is 6.42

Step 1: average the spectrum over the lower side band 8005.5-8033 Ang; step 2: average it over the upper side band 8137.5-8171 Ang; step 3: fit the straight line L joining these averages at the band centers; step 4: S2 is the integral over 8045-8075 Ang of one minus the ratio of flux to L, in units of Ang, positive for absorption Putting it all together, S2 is 6.6 Ang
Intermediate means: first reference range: 8.32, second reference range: 7.05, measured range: 6.2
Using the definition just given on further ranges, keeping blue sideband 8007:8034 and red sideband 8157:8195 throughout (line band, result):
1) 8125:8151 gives 6.8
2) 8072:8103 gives 8.4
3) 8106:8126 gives 5.3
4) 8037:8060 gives 5.3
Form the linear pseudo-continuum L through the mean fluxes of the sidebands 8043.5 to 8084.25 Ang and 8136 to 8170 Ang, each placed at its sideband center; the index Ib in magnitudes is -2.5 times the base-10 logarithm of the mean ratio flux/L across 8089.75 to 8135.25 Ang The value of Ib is 0.100 mag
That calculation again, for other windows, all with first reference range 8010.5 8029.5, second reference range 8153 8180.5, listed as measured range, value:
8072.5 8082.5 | 0.20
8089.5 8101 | 0.22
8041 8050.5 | 0.12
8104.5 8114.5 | 0.19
